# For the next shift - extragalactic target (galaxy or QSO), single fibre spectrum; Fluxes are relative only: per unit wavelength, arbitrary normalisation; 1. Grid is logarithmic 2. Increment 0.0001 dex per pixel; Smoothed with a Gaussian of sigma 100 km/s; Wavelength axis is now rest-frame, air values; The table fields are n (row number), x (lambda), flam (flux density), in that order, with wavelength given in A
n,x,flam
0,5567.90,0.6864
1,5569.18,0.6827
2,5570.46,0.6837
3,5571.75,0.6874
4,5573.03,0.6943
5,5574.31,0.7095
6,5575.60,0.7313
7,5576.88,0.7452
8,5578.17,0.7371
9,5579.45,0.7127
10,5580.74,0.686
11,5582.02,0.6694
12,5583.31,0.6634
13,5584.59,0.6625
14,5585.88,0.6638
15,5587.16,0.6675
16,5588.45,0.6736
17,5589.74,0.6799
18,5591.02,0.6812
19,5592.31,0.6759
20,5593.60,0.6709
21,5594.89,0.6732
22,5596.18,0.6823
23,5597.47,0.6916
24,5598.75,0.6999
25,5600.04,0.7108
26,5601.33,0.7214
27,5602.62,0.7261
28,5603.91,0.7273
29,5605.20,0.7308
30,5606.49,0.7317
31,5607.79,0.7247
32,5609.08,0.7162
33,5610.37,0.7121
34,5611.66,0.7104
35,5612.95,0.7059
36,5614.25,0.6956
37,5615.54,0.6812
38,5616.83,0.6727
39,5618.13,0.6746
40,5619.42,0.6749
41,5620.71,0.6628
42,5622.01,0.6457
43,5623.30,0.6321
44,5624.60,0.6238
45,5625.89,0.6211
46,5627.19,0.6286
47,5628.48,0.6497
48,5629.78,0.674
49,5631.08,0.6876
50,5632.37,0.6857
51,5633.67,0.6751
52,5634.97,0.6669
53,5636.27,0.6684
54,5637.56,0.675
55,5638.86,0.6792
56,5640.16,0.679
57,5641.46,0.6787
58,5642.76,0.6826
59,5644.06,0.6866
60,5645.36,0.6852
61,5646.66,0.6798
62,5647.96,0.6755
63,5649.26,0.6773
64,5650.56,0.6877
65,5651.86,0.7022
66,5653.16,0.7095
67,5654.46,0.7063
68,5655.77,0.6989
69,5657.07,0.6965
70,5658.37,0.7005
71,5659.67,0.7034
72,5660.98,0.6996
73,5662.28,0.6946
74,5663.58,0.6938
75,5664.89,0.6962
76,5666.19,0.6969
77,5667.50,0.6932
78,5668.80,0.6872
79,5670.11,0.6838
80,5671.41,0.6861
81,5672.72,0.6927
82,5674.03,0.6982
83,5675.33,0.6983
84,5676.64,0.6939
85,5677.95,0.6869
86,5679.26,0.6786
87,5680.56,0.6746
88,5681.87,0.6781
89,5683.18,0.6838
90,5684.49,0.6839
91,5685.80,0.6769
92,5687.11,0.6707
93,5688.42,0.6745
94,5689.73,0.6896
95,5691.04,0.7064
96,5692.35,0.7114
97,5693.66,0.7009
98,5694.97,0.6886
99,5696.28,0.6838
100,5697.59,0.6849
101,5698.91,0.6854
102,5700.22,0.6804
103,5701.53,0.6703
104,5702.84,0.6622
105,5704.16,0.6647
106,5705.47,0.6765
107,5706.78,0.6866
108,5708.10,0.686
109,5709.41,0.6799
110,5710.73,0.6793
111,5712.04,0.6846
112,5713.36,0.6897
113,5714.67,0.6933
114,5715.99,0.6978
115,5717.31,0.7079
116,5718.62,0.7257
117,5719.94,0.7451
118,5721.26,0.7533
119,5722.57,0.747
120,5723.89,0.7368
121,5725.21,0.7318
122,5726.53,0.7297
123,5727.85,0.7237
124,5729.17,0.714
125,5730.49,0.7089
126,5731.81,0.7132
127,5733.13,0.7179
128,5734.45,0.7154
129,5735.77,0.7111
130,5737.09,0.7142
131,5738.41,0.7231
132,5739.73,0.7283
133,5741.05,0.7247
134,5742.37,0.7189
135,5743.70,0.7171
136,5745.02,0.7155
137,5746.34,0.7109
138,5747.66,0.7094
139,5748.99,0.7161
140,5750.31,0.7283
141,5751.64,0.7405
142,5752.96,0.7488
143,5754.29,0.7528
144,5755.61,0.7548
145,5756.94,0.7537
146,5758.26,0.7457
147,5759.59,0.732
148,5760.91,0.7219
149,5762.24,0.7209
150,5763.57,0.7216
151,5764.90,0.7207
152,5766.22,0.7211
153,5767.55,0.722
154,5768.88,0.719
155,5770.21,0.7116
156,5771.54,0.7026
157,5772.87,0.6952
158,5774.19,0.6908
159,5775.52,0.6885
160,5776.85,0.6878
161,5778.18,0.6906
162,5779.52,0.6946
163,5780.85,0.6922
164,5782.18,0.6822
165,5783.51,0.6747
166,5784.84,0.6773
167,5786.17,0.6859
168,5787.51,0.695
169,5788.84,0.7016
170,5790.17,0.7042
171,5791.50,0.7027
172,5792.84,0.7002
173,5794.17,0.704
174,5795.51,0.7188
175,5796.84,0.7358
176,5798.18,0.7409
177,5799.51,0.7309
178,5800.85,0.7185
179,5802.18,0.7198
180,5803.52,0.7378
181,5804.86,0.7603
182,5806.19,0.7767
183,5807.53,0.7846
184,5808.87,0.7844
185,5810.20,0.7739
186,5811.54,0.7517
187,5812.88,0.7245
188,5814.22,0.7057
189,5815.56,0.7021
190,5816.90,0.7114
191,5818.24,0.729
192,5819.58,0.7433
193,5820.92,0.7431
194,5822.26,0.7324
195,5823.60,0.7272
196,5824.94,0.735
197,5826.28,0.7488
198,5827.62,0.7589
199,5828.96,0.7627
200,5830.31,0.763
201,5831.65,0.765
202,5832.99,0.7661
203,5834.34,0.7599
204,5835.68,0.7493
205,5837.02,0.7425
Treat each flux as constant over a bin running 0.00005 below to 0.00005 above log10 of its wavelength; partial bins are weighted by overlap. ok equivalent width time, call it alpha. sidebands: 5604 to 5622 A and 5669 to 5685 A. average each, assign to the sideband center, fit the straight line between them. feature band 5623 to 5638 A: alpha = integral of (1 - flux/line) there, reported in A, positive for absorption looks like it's 0.8 A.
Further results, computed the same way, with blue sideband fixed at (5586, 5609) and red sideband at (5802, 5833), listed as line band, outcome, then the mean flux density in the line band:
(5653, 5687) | 1.1 A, 0.691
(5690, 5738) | 1.4 A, 0.703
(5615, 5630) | 1.1 A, 0.653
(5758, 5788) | 1.3 A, 0.703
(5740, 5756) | 0.1 A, 0.728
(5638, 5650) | 0.5 A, 0.68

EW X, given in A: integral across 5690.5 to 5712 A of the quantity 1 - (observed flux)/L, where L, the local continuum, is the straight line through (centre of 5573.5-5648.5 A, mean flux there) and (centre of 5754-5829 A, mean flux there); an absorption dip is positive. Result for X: 0.6 A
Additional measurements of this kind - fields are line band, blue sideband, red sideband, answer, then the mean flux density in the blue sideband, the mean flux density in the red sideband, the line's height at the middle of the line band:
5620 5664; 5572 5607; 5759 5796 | 1.37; 0.697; 0.703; 0.699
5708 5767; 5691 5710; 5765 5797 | -2.54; 0.684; 0.7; 0.691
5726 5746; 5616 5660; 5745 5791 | -0.43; 0.675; 0.712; 0.703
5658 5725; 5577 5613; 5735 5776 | 1.79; 0.697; 0.722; 0.712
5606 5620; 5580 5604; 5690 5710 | -0.30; 0.685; 0.685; 0.685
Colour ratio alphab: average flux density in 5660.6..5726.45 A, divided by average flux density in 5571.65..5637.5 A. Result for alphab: 1.0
